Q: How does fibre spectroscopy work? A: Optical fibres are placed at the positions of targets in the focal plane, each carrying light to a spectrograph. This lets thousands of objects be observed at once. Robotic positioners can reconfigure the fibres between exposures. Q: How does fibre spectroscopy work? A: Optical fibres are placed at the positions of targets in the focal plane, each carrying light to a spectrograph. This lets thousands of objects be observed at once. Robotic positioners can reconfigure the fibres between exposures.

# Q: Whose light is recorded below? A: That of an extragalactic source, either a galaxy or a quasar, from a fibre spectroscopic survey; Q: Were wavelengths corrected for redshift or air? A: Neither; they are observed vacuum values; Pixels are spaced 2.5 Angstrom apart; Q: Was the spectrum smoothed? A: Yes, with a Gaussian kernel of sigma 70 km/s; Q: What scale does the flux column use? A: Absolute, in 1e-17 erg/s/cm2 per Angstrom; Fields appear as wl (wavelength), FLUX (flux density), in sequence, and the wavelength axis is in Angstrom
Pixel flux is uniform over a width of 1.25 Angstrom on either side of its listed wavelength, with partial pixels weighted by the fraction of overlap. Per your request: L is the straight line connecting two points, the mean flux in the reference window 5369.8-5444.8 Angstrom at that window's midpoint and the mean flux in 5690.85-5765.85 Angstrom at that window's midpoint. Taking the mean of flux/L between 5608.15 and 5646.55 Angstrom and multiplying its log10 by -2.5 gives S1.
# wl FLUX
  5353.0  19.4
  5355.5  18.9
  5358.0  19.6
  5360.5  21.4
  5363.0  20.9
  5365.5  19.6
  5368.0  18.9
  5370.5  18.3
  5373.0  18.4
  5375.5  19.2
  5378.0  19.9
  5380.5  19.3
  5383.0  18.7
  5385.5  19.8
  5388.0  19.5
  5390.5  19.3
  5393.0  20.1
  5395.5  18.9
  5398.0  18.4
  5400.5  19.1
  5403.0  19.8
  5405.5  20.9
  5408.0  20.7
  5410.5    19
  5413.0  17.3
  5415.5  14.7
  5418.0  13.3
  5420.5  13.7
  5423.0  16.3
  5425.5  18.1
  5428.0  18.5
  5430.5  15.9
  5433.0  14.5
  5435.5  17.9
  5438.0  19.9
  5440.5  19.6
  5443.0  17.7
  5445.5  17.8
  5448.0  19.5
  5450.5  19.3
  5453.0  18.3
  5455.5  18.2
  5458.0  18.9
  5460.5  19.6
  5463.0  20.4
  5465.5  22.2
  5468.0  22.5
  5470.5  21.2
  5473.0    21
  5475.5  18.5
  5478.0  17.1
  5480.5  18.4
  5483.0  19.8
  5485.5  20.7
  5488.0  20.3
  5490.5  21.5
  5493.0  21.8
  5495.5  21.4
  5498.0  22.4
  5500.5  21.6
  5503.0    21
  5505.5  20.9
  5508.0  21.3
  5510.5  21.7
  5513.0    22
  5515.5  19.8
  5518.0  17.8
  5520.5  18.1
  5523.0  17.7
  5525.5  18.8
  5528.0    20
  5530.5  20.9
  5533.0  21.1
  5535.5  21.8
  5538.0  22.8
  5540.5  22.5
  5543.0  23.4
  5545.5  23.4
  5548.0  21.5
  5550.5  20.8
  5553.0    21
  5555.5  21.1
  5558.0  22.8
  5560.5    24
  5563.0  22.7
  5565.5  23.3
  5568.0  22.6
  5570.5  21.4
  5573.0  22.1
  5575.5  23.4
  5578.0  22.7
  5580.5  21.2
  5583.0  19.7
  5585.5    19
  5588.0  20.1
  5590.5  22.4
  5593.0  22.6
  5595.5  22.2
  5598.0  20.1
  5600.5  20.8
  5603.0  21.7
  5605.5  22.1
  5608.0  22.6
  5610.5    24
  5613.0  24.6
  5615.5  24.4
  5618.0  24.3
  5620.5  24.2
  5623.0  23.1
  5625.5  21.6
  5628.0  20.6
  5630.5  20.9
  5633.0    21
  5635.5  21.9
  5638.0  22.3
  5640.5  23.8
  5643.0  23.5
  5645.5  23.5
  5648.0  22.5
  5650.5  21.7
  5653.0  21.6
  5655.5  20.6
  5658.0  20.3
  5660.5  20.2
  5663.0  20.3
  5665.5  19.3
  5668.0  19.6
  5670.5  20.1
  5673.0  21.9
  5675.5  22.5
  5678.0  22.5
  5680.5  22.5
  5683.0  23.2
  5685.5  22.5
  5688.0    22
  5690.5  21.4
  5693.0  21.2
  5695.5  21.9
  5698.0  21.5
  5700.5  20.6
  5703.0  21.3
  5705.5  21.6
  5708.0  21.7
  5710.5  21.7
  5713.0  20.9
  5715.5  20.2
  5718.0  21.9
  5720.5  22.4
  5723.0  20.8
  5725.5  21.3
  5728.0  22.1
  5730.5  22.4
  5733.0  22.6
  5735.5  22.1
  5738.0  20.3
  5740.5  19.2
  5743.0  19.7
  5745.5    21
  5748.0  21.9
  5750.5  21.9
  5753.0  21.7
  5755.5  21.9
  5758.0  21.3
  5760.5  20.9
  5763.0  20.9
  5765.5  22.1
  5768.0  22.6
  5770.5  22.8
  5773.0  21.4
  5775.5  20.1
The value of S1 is -0.13 mag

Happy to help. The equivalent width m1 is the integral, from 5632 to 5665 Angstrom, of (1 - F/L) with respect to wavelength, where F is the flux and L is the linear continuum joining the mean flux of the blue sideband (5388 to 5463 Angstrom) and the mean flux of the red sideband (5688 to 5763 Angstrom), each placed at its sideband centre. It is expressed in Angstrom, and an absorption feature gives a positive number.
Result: -1.9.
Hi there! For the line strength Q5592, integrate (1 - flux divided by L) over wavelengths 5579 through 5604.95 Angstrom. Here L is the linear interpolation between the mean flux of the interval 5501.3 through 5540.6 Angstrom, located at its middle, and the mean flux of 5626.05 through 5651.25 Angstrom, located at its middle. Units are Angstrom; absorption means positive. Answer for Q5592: 0.56 Angstrom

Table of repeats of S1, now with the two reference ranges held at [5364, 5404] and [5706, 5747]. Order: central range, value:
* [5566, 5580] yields -0.11 mag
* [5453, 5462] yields 0.04 mag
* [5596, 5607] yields -0.04 mag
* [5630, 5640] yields -0.05 mag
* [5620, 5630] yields -0.07 mag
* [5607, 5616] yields -0.16 mag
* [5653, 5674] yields 0.03 mag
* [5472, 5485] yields 0.04 mag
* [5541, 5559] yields -0.09 mag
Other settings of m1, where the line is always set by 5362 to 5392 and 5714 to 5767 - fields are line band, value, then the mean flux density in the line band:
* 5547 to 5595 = -3.32 Angstrom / 21.8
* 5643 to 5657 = -0.83 Angstrom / 22.1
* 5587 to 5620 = -3.07 Angstrom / 22.5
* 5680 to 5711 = -0.96 Angstrom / 21.8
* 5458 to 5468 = -0.47 Angstrom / 20.7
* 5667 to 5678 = -0.13 Angstrom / 21.2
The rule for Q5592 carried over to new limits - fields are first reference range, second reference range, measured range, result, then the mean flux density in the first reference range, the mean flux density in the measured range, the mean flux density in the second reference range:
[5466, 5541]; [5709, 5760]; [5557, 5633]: -4.9 Angstrom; 20.5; 22.2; 21.4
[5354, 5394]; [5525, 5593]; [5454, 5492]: 1.3 Angstrom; 19.5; 20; 21.8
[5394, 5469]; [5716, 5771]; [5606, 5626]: -3.4 Angstrom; 18.4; 23.6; 21.5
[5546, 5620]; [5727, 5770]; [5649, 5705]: 1.1 Angstrom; 22.1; 21.3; 21.5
